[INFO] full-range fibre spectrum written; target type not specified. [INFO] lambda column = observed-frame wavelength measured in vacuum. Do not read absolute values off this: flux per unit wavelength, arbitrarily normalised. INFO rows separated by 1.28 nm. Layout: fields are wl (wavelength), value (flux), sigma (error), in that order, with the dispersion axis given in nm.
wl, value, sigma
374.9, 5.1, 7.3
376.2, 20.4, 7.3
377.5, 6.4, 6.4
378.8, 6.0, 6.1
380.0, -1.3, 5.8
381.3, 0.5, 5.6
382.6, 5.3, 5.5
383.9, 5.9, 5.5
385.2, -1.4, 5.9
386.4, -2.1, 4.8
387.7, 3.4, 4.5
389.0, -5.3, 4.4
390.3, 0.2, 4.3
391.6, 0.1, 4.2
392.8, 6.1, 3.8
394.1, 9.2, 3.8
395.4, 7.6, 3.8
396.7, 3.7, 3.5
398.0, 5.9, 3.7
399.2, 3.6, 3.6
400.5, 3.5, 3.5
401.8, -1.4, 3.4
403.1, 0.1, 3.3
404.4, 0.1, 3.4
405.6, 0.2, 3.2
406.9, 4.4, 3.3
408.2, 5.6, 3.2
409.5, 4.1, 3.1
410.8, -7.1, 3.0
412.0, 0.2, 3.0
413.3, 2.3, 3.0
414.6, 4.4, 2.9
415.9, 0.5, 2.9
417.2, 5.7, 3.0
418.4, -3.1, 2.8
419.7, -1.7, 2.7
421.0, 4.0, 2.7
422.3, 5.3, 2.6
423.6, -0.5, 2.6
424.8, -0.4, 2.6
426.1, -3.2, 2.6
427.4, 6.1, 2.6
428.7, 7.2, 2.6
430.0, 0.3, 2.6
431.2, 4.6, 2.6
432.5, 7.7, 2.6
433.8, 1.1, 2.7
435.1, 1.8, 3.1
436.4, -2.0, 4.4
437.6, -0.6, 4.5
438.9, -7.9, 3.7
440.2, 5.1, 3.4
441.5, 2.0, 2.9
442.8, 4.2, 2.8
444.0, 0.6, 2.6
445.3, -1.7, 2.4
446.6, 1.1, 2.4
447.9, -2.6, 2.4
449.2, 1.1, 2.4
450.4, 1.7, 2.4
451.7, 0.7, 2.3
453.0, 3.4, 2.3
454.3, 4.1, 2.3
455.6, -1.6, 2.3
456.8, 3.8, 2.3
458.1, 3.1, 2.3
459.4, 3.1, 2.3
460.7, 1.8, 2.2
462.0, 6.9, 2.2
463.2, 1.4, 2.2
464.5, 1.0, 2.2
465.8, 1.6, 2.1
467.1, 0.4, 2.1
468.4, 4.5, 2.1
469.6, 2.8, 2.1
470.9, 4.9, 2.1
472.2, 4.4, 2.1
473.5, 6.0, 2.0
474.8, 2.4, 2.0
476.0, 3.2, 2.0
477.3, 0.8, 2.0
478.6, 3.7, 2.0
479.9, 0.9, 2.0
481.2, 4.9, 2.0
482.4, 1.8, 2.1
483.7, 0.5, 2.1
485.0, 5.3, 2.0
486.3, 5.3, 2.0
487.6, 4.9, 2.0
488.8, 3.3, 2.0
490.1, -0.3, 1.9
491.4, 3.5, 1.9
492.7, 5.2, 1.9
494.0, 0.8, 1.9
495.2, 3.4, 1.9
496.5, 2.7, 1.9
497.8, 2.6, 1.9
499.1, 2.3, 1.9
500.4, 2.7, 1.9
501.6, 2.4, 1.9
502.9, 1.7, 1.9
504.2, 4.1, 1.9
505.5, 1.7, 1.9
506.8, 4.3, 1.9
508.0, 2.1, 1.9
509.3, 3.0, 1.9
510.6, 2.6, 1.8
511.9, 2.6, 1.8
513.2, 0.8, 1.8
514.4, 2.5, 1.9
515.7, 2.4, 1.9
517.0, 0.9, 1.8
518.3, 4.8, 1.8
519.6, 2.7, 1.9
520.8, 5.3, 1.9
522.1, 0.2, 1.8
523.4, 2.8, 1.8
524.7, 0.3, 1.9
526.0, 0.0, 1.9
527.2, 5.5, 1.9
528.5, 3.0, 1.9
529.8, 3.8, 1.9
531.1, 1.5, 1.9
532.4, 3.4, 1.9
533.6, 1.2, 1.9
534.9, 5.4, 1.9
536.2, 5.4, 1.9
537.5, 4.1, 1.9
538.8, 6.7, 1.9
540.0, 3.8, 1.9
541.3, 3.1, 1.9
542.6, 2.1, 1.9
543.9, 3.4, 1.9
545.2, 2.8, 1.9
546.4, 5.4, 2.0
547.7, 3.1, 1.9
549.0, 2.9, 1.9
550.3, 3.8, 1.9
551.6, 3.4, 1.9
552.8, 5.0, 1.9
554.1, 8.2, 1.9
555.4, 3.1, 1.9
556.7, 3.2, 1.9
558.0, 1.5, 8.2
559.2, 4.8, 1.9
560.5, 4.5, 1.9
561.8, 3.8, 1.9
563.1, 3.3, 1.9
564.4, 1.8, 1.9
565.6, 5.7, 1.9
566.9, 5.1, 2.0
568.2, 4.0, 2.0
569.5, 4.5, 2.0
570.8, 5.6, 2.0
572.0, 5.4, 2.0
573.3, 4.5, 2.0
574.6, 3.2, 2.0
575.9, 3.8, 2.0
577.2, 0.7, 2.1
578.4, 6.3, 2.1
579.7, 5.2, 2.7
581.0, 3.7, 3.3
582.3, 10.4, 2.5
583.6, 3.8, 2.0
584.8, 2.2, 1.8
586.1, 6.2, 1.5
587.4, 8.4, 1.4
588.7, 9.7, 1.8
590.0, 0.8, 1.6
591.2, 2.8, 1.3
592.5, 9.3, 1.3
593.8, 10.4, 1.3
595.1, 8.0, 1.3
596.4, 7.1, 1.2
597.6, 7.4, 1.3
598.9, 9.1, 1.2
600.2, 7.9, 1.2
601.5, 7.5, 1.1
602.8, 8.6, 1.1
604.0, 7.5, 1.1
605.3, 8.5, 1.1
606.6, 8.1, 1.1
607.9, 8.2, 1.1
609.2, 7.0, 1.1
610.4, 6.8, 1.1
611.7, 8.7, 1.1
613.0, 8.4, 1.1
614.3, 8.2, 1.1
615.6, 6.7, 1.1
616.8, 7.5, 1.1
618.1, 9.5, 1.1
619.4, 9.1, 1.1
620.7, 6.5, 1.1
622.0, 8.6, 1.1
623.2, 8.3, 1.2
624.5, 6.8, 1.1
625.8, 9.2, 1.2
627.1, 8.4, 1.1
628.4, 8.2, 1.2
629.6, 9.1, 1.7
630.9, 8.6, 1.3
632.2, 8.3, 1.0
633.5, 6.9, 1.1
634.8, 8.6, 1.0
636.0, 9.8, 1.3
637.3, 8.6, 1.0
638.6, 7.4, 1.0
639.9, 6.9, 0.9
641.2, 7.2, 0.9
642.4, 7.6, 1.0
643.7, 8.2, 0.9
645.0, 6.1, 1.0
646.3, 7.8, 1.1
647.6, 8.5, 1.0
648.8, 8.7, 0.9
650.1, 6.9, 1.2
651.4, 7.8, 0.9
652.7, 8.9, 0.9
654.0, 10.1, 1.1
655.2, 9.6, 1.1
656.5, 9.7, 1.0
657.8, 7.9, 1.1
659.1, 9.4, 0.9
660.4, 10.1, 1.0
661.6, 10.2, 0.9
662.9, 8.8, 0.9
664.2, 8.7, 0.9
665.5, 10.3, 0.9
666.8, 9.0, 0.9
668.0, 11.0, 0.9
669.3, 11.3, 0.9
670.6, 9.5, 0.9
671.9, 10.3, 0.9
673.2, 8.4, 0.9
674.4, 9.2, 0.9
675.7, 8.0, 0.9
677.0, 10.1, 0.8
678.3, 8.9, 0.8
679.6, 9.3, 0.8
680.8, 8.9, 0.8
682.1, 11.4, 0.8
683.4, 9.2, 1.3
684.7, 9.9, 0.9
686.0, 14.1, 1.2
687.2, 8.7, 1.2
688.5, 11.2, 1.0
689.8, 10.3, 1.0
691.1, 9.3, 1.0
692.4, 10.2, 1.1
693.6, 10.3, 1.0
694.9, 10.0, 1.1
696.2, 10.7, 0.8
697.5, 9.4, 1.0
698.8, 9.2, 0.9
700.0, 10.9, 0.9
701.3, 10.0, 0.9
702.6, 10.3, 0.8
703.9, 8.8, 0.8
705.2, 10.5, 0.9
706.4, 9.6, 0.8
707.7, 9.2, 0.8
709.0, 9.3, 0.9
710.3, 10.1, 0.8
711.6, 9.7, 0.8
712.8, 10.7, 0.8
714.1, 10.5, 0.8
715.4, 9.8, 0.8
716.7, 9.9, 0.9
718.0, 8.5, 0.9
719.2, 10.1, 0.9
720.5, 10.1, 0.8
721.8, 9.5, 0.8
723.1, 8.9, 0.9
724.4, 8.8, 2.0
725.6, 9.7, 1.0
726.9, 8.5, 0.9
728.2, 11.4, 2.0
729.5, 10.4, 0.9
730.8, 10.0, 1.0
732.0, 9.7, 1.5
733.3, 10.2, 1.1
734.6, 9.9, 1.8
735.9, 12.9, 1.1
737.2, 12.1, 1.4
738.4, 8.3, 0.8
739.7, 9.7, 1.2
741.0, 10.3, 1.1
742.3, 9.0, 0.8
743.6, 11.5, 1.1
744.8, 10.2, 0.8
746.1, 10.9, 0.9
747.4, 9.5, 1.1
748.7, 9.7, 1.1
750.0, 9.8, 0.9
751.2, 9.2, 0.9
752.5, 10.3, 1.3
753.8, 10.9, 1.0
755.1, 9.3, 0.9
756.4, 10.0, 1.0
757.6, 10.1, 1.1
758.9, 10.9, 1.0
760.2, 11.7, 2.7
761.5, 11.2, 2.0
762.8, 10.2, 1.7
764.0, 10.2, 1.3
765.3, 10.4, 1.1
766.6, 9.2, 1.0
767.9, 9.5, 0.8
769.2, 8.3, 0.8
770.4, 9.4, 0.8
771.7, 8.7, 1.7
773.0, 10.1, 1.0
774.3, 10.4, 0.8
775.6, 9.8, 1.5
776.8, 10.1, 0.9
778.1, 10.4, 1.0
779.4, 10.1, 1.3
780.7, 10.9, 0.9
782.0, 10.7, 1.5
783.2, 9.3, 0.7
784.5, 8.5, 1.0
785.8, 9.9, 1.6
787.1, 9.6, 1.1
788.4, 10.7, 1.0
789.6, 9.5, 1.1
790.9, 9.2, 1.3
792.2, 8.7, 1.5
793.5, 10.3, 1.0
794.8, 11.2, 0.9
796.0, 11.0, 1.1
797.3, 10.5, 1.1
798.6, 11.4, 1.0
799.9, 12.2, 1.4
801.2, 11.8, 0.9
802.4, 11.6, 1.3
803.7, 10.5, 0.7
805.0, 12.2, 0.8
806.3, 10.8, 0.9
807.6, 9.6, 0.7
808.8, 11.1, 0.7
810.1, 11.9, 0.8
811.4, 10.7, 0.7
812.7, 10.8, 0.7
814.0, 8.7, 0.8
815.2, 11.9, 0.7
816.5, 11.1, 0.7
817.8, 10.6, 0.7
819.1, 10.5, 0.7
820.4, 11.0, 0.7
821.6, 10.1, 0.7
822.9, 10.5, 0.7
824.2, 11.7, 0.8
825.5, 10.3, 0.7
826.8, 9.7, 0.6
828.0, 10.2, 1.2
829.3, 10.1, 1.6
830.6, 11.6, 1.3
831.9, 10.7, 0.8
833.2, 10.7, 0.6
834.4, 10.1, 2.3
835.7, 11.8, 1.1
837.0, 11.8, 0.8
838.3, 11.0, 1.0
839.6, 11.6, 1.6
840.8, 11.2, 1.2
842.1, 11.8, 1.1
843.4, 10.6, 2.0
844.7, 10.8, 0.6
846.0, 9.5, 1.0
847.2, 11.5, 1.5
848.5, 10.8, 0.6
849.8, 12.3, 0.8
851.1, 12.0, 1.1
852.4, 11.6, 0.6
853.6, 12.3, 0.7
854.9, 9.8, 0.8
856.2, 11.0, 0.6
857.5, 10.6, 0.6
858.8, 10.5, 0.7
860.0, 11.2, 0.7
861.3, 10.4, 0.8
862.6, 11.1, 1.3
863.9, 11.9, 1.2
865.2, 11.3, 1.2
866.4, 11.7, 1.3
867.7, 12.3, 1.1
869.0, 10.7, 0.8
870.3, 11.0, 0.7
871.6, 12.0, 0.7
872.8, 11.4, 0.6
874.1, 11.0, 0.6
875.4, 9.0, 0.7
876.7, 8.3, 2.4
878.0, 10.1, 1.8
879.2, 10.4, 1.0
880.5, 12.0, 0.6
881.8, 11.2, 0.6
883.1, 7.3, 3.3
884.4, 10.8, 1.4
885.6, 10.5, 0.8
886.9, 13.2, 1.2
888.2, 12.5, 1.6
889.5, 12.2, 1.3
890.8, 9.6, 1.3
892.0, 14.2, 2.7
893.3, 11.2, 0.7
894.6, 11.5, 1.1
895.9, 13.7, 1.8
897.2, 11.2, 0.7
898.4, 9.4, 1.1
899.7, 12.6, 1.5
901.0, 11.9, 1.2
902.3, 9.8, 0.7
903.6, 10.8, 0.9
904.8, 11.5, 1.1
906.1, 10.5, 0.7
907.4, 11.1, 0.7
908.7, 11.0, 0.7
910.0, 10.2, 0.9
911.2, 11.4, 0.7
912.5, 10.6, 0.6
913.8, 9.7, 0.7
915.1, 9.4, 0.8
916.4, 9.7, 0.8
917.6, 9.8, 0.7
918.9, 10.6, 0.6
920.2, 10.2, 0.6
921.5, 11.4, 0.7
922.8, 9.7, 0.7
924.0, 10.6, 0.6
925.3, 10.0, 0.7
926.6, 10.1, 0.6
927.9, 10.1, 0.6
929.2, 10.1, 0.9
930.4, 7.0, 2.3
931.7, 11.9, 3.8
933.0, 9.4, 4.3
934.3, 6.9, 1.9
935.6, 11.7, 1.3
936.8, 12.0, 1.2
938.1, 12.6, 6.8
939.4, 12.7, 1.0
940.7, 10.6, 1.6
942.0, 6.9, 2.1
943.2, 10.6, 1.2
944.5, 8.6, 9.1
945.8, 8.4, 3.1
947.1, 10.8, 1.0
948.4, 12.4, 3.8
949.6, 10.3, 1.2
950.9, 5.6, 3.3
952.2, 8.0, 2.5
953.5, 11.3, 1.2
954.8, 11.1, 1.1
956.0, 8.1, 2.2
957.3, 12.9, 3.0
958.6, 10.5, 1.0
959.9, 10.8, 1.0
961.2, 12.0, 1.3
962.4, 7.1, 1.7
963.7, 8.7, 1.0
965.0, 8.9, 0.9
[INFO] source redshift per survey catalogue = 0.486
